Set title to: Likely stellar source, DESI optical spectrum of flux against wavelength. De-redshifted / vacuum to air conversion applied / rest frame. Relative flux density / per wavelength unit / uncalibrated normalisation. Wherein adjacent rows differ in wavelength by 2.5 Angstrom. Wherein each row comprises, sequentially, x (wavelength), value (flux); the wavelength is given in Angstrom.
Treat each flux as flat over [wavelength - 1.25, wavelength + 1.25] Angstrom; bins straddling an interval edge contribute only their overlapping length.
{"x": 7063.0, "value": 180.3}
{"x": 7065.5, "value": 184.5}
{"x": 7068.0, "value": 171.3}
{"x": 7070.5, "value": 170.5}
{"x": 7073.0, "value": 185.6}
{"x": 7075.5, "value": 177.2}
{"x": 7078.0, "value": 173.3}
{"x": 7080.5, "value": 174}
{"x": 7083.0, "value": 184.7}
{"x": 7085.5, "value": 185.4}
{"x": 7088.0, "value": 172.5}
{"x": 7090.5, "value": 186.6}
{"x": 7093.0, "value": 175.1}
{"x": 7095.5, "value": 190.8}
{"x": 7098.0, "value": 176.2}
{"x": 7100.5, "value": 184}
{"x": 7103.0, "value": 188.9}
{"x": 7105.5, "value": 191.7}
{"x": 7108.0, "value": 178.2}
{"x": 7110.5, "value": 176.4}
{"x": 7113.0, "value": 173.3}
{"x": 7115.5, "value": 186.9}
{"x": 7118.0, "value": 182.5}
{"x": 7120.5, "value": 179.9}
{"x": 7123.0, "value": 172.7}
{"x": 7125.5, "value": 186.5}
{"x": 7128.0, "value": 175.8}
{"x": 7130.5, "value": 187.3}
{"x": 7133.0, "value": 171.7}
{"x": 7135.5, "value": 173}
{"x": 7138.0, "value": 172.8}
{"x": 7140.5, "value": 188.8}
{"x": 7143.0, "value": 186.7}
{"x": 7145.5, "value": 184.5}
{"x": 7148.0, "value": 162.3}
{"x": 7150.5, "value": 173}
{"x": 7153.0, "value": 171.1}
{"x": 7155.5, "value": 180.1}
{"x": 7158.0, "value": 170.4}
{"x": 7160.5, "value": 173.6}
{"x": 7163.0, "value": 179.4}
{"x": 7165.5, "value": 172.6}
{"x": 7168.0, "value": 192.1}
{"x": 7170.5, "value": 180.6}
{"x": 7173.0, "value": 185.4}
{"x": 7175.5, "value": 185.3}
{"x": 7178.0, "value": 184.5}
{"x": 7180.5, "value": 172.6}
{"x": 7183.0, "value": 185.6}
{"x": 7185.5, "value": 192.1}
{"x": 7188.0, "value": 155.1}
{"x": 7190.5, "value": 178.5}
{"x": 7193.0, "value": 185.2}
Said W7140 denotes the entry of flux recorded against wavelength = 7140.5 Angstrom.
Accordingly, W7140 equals 188.8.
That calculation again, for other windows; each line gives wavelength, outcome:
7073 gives 185.6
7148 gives 162.3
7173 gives 185.4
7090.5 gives 186.6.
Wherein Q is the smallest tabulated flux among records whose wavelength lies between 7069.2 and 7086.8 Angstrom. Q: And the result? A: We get 170.5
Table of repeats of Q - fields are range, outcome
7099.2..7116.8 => 173.3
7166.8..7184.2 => 172.6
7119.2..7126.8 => 172.7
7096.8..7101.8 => 176.2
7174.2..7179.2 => 184.5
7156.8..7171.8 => 170.4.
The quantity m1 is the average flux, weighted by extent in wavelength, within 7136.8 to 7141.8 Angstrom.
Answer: 181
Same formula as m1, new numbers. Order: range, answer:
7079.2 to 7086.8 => 181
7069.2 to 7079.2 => 177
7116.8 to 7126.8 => 180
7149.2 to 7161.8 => 174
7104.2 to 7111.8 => 182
